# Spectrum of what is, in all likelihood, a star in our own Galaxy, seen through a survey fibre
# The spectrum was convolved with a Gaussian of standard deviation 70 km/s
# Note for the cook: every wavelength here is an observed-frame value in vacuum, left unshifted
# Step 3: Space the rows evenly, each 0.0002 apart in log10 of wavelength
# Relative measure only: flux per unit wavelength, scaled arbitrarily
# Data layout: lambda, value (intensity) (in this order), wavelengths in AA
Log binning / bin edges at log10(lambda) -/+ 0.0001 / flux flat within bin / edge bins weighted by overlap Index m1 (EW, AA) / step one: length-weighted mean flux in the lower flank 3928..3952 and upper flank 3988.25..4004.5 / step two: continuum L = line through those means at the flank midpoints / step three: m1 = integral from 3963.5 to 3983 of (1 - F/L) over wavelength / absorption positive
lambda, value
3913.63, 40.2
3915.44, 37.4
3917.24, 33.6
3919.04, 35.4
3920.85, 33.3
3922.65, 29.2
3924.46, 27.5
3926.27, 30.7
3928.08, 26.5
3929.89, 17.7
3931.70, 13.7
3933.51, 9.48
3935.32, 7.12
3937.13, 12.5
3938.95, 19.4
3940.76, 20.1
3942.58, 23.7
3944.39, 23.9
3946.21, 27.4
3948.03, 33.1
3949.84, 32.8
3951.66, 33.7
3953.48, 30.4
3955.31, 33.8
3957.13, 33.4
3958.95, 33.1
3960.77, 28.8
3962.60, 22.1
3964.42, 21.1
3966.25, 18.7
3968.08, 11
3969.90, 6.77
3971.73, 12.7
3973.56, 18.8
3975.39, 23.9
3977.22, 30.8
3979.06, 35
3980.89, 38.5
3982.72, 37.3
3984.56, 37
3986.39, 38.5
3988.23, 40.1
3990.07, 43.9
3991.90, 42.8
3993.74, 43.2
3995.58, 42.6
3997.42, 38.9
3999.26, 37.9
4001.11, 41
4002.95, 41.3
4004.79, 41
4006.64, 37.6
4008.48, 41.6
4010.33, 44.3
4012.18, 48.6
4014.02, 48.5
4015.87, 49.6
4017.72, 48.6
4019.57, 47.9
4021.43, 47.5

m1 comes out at 6.3 AA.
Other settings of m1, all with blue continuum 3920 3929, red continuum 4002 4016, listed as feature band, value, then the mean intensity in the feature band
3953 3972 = 6.7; 23.1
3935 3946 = 4.5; 19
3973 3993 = 2.0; 35.5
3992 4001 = 0.2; 40.8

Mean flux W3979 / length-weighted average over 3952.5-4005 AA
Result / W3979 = 31.8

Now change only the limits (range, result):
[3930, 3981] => 23.1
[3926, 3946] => 18.5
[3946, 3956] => 32.1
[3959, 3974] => 18.3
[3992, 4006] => 40.9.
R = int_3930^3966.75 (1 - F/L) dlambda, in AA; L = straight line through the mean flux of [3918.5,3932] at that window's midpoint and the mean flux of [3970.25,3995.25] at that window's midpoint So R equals 7.5 AA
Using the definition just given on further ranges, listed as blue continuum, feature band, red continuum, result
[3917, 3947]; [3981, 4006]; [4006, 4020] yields -0.02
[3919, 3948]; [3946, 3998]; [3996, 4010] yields 2.39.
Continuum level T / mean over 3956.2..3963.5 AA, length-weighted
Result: 29.4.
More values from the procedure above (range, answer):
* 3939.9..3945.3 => 22.6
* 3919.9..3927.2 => 30.2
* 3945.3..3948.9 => 30.2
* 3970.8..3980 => 24.2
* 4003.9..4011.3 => 41.1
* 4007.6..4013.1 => 44.8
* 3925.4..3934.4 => 19.6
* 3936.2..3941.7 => 17.3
